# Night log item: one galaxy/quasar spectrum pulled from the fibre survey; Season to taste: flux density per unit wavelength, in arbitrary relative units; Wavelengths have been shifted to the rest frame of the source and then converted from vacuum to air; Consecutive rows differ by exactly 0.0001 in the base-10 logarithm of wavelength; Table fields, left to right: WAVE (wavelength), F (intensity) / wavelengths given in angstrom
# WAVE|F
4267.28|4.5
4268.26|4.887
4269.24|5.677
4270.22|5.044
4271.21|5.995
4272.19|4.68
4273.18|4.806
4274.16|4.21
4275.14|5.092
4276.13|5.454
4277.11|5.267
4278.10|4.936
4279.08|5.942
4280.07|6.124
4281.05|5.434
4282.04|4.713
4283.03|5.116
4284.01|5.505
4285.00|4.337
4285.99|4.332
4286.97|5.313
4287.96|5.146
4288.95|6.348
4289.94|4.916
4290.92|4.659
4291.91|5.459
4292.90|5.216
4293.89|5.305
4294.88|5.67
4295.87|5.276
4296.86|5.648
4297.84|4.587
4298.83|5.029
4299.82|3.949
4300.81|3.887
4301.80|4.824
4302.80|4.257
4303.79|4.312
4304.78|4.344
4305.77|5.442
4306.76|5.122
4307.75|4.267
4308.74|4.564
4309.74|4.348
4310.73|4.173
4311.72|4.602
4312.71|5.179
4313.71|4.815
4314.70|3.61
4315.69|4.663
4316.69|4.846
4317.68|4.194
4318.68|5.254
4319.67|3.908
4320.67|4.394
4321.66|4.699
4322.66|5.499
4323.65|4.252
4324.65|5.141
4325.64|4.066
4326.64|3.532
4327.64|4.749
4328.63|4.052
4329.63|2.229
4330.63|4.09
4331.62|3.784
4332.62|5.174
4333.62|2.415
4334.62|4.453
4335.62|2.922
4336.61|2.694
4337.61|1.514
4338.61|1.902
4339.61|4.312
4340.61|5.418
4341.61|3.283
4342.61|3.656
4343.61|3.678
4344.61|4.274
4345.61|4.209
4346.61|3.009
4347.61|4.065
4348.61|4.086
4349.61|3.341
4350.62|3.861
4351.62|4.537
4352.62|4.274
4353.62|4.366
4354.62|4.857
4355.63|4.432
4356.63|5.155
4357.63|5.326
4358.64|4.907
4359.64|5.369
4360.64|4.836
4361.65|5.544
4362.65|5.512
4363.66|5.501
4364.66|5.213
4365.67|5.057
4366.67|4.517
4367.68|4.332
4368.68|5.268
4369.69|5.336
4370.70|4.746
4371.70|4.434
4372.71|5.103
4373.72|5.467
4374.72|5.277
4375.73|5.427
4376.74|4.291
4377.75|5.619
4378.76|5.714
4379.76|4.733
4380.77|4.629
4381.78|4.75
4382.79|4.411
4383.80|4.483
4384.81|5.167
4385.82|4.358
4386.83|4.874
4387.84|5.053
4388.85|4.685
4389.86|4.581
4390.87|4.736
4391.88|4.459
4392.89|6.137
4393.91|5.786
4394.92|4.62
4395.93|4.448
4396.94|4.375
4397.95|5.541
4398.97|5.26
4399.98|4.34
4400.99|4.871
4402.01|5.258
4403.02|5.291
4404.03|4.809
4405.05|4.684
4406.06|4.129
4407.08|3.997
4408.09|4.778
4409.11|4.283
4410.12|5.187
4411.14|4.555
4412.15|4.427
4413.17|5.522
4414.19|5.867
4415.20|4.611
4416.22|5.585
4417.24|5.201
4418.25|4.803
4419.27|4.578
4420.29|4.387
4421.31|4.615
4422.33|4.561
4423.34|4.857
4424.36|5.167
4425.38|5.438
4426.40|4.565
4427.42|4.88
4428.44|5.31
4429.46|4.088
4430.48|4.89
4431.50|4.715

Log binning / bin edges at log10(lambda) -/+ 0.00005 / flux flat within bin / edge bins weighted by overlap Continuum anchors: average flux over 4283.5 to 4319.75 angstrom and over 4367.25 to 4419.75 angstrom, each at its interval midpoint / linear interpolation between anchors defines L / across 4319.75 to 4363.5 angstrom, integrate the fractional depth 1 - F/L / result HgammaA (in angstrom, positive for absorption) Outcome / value 6.3 angstrom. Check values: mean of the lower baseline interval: 4.8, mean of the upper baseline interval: 4.9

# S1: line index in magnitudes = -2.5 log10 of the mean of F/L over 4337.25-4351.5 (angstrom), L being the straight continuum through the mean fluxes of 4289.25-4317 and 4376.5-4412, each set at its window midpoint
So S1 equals 0.29 mag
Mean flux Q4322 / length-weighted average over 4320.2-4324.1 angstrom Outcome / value 4.73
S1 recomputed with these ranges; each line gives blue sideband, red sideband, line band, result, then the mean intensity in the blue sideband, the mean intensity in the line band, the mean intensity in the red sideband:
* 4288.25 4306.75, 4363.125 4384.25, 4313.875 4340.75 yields 0.239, 4.96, 3.98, 4.97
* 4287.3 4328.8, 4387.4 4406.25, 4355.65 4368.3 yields -0.054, 4.73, 5.08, 4.91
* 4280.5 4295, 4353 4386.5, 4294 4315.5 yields 0.098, 5.16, 4.67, 4.97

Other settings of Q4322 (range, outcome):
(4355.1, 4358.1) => 4.97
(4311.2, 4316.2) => 4.57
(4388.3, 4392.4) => 4.63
